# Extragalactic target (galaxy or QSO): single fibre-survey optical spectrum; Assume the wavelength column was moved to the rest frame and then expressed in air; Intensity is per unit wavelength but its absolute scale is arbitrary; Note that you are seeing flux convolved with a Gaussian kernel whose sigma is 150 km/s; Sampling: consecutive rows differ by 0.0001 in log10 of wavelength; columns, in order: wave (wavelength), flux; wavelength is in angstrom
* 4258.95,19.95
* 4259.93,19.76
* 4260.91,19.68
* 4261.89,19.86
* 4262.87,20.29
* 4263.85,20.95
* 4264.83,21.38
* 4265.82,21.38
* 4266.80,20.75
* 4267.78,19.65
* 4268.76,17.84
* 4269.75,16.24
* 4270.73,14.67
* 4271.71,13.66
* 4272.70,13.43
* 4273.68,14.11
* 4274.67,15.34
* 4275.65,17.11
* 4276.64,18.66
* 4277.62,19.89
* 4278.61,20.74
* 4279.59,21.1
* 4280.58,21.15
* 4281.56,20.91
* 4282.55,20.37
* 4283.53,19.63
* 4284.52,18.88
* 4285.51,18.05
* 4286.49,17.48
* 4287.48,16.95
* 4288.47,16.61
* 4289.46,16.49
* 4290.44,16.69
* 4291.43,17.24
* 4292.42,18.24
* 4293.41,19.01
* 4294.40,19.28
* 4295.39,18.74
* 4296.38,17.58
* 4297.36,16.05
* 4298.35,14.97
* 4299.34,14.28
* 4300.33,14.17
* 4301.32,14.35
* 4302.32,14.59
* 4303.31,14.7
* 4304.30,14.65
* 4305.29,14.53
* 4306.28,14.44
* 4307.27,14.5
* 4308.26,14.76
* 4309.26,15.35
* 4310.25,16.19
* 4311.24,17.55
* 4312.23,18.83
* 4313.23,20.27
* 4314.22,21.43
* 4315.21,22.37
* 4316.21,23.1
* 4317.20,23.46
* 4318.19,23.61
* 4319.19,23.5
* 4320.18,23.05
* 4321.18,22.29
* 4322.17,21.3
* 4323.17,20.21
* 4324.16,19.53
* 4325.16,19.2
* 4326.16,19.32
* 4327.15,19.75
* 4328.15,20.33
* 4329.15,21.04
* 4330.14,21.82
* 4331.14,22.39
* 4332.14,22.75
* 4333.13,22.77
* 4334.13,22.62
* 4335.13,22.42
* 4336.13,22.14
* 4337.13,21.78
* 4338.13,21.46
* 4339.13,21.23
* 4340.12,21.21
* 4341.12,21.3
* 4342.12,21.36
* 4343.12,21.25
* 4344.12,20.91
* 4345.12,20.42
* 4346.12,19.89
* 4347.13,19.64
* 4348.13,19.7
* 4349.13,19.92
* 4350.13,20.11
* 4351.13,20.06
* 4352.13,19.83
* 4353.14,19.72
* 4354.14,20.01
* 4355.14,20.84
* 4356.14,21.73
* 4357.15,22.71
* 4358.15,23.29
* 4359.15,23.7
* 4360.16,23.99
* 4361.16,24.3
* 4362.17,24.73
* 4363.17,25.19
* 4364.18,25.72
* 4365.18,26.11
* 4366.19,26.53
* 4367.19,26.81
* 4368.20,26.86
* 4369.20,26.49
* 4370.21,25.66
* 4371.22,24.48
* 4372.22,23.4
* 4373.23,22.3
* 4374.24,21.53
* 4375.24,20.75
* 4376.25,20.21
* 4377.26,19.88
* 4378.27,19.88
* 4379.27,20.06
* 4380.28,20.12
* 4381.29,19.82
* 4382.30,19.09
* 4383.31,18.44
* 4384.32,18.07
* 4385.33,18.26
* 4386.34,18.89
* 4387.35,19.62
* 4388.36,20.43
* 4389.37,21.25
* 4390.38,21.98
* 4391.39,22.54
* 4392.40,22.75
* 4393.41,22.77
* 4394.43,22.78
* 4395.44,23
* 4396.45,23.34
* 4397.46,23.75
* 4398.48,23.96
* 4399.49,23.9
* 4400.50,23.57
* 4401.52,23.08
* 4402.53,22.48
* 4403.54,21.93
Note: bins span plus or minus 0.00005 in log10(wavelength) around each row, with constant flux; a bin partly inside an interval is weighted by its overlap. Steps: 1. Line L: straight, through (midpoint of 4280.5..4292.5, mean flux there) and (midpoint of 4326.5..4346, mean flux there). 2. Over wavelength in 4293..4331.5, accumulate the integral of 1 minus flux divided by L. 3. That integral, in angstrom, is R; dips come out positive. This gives 2.6 angstrom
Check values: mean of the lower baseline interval 18.3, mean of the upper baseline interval 21.5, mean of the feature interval 18.6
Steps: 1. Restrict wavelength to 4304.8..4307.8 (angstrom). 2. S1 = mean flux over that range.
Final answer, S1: 14.5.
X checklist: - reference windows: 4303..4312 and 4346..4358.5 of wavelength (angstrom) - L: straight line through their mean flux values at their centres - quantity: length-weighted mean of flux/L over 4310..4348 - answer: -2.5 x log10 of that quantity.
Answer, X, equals -0.19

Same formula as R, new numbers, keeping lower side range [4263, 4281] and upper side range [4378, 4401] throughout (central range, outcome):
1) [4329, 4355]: -1.35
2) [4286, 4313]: 3.81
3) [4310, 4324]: -1.35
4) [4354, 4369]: -2.76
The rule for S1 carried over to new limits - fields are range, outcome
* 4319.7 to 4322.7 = 22.2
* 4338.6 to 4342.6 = 21.3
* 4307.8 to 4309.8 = 15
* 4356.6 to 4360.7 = 23.4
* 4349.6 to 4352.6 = 20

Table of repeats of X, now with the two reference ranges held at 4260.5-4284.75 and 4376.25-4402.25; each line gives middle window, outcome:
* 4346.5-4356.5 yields 0.02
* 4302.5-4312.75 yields 0.25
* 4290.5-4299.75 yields 0.11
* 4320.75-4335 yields -0.06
